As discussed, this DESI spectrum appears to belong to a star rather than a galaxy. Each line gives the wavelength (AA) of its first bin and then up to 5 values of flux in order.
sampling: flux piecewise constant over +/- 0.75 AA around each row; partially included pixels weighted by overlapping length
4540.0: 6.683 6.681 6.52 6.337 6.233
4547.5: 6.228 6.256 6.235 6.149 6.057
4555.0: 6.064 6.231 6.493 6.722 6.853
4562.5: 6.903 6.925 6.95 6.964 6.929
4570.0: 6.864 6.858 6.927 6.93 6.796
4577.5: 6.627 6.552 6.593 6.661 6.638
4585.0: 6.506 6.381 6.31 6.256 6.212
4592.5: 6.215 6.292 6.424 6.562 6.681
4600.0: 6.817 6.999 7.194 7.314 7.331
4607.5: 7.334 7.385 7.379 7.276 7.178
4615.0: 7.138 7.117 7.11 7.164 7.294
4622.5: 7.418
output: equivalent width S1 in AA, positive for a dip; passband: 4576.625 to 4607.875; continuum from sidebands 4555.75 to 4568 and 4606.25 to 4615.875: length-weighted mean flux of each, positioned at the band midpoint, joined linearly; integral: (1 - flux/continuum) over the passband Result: 1.9 AA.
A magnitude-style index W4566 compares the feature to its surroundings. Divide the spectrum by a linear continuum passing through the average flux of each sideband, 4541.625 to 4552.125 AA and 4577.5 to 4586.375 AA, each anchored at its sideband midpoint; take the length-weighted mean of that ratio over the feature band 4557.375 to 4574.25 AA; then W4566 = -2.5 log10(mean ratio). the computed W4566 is -0.07 mag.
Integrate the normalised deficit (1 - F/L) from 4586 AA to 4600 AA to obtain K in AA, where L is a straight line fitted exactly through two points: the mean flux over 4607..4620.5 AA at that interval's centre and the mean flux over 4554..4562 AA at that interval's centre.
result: 1.1 AA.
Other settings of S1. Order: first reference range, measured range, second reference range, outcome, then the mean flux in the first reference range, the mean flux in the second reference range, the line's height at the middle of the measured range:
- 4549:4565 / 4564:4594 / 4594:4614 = 0.4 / 6.46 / 7.04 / 6.73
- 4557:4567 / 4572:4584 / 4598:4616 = 0.4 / 6.8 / 7.17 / 6.94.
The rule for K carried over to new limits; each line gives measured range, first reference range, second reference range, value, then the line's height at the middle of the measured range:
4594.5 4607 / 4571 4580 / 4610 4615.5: 0.3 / 7.09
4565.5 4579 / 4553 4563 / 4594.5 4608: -0.5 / 6.63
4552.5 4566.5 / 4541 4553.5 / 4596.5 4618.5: -0.2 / 6.47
